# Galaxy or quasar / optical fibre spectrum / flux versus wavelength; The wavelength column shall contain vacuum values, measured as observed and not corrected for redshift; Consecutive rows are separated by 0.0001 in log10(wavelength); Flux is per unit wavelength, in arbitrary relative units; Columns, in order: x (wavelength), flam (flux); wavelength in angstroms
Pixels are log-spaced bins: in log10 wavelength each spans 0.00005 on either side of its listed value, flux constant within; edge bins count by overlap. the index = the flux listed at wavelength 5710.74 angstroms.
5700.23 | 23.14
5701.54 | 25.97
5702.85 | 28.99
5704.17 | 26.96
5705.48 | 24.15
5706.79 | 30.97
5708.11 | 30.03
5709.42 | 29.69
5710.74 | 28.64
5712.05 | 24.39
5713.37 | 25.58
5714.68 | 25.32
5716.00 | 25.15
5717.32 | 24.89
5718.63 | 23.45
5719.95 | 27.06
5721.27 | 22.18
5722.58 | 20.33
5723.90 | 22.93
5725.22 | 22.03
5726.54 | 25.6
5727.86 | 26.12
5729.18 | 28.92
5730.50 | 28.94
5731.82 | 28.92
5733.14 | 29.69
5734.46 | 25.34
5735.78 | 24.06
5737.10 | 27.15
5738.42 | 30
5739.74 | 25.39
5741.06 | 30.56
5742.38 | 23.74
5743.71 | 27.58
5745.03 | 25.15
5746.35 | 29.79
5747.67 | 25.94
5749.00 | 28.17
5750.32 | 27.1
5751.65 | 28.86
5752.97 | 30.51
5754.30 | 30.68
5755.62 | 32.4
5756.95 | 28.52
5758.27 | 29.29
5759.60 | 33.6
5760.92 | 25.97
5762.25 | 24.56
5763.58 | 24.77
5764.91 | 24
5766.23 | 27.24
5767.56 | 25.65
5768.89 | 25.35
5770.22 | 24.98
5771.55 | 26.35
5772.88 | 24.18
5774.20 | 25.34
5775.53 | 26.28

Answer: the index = 28.64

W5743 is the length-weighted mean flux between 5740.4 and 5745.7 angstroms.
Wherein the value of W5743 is 26.8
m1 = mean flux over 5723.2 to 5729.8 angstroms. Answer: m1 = 25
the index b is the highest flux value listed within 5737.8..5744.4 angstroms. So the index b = 30.56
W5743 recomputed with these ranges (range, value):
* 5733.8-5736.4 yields 24.7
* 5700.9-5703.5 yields 27.5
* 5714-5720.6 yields 25.2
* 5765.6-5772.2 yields 25.9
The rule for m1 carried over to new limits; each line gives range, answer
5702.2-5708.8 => 28.2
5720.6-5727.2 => 22.6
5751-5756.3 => 30.6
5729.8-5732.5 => 28.9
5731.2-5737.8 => 27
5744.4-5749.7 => 27.3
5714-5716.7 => 25.2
